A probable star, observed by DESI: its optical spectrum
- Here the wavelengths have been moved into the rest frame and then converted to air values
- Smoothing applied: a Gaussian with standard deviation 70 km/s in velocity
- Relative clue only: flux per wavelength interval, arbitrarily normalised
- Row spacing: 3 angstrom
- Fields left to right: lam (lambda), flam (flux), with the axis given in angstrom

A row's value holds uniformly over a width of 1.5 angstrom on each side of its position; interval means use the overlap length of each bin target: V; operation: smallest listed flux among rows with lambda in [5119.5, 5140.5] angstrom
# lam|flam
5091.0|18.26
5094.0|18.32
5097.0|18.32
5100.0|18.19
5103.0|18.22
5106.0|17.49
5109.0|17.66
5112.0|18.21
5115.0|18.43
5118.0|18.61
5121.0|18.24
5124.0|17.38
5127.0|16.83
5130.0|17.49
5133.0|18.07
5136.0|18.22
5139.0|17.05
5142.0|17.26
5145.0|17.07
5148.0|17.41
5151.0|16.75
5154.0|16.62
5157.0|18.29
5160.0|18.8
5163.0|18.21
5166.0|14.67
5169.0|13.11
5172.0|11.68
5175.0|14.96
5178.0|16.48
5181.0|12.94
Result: 16.83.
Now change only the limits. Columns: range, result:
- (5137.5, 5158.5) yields 16.62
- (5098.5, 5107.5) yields 17.49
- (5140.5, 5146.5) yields 17.07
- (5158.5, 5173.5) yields 11.68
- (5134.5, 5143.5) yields 17.05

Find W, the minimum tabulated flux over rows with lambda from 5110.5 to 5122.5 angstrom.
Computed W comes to 18.21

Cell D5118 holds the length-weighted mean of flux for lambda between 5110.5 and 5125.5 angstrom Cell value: 18.2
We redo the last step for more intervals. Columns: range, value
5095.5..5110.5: 18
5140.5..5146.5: 17.2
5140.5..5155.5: 17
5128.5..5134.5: 17.8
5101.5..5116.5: 18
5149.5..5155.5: 16.7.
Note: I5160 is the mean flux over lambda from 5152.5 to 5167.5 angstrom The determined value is 17.3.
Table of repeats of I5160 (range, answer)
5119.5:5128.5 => 17.5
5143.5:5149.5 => 17.2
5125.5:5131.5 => 17.2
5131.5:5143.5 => 17.7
